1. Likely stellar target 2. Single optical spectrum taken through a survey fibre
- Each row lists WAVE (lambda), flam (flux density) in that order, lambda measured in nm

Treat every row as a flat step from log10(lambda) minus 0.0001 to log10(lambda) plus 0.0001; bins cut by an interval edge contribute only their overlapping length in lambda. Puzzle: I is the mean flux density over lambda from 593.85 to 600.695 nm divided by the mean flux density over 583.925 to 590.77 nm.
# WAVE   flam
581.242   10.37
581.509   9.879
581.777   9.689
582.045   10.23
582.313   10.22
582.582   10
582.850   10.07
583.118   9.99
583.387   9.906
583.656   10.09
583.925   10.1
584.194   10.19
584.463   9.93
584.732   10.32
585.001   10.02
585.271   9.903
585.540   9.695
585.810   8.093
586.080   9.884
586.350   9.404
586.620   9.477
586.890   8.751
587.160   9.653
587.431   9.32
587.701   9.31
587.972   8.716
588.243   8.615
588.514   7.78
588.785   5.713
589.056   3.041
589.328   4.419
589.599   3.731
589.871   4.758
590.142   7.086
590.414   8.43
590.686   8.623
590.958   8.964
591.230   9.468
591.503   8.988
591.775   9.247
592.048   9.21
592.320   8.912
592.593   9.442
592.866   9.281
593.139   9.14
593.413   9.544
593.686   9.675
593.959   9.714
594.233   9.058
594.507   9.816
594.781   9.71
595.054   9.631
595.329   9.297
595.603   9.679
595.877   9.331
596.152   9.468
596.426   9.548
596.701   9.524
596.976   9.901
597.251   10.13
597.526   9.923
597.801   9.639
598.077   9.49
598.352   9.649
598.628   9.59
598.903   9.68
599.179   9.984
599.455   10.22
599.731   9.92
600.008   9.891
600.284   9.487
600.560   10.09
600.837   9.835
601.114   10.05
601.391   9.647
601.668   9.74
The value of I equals 1.18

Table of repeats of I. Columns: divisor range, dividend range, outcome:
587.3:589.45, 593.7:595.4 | 1.34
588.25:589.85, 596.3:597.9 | 1.87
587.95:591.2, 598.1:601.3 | 1.47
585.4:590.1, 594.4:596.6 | 1.25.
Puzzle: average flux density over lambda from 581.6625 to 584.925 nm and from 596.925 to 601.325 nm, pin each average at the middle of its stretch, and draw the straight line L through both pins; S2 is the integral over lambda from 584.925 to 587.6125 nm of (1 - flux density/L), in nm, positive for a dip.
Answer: 0.17 nm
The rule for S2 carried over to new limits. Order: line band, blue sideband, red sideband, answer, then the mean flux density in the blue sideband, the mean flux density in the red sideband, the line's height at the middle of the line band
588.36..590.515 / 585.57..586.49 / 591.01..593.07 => 0.84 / 9.19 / 9.21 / 9.2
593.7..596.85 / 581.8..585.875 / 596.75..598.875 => 0.08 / 9.94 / 9.75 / 9.78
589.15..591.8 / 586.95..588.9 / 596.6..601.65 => 0.48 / 8.48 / 9.81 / 8.79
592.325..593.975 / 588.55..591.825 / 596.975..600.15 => -0.31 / 6.84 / 9.83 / 7.9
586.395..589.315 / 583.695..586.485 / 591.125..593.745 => 0.51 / 9.77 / 9.28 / 9.58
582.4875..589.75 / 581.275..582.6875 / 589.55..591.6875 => 0.21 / 10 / 7.7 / 8.91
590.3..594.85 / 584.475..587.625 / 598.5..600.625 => 0.20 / 9.52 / 9.86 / 9.68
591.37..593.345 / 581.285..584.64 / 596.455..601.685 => 0.14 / 10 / 9.81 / 9.9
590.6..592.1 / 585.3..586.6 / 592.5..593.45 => 0.04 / 9.34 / 9.32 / 9.32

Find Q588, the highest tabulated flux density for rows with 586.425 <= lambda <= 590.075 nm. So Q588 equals 9.653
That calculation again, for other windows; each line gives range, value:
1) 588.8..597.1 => 9.901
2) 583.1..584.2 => 10.19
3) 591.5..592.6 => 9.442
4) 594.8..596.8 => 9.679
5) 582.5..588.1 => 10.32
